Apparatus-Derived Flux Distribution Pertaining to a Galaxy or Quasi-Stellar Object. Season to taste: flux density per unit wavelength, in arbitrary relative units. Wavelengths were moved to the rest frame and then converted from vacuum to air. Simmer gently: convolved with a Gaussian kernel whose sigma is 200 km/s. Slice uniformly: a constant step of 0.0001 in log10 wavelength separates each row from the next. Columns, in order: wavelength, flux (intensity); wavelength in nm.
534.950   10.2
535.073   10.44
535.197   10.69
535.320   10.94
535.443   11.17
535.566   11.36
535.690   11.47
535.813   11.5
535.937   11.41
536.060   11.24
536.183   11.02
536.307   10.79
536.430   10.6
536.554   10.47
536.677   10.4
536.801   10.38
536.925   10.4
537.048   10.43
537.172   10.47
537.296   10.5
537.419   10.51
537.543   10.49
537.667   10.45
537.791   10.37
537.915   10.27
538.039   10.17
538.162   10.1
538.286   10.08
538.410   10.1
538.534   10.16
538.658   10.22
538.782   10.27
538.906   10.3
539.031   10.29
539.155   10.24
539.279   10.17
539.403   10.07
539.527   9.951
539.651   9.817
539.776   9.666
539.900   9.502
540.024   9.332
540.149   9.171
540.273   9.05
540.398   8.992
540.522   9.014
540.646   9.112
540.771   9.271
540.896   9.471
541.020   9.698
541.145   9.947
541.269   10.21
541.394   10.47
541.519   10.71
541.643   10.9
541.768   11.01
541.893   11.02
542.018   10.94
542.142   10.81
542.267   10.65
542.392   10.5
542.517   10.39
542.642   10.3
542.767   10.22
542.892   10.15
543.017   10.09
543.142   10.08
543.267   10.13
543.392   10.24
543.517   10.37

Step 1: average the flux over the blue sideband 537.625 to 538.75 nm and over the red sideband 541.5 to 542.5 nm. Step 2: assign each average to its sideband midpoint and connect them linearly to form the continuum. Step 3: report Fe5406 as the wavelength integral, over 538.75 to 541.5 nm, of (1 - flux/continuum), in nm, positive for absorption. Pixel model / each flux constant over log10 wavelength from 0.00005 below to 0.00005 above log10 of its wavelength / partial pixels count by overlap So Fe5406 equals 0.20 nm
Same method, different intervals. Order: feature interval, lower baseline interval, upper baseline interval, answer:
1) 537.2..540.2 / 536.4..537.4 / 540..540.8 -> -0.10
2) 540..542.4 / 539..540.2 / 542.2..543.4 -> 0.01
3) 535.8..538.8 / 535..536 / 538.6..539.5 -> 0.04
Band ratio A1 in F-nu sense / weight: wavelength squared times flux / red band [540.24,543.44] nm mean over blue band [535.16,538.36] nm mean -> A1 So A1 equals 1.0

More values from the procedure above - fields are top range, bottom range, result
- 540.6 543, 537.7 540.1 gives 1.04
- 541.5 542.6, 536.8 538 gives 1.05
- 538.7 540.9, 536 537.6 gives 0.92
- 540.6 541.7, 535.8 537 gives 0.94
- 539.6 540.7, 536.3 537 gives 0.90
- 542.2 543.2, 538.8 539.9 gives 1.04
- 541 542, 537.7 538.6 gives 1.05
